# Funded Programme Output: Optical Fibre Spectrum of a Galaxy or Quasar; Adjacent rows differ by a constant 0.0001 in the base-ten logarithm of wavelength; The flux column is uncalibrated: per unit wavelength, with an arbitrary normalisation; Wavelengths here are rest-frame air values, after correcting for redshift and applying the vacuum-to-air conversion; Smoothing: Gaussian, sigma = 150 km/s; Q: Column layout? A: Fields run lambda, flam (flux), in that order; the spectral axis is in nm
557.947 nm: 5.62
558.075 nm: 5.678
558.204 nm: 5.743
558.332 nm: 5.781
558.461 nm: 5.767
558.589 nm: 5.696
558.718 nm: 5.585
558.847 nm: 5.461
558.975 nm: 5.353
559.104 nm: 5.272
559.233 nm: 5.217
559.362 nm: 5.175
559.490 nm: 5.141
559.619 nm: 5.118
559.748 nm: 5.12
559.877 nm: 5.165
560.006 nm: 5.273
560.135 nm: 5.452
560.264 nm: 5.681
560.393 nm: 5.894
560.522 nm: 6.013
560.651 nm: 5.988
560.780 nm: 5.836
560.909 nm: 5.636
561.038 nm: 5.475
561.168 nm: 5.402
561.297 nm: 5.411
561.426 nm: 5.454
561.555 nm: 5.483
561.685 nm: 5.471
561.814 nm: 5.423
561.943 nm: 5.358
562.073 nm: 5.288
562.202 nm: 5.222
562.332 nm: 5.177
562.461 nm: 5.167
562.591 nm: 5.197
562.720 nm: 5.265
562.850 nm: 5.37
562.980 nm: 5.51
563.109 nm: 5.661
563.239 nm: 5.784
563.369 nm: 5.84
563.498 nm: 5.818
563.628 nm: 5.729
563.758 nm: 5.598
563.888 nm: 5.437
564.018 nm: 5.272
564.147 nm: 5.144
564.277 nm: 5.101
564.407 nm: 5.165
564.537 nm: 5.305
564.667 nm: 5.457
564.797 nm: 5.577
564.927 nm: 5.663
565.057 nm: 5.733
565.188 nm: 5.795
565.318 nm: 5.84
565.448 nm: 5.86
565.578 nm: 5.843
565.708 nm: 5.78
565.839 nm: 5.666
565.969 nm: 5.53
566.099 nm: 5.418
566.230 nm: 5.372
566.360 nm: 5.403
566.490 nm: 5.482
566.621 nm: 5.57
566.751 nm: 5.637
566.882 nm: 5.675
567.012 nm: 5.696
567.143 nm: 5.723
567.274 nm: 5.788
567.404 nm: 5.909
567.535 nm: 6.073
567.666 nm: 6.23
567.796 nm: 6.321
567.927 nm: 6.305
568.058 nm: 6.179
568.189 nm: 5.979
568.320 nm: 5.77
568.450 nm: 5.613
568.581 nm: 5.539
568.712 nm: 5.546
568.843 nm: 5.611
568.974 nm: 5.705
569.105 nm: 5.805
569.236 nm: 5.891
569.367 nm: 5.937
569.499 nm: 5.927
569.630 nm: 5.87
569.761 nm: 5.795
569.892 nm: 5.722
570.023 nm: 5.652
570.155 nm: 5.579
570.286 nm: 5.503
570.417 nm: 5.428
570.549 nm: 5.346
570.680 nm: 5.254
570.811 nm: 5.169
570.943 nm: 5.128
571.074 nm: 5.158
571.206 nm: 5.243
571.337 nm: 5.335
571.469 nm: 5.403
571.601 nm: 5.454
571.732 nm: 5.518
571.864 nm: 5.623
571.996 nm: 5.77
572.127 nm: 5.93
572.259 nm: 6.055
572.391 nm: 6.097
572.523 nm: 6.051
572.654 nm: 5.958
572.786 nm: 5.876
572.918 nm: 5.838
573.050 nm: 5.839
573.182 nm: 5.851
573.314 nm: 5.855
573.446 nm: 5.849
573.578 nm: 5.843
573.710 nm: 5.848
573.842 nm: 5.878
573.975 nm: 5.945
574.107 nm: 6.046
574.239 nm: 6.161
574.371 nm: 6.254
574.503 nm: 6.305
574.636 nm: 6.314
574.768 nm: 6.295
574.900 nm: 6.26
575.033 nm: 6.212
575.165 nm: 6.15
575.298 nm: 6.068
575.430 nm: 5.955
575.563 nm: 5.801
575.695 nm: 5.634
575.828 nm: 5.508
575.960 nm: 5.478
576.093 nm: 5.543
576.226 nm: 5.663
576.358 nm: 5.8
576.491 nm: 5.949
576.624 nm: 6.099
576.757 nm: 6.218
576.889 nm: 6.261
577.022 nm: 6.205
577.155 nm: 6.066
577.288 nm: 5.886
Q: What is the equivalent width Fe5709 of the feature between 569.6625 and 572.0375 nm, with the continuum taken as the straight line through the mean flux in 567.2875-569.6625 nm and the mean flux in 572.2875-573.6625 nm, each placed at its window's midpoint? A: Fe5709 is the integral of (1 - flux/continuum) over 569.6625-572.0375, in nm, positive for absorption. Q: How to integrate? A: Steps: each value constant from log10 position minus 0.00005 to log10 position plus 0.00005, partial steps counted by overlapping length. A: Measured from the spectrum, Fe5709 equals 0.18 nm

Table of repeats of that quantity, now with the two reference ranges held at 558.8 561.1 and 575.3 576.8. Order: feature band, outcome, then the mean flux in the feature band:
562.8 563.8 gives -0.03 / 5.67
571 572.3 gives 0.04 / 5.54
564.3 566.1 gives -0.01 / 5.61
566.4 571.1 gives -0.06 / 5.71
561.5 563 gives 0.05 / 5.32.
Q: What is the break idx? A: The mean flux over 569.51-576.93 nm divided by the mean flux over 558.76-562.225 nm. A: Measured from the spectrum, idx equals 1.07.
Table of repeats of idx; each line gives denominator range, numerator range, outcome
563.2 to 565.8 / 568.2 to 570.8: 1.01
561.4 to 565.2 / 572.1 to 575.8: 1.10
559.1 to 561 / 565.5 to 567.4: 1.03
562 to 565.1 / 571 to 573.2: 1.05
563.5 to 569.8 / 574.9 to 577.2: 1.04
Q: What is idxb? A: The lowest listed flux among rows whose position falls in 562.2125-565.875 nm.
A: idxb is 5.101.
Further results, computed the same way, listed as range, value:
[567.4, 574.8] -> 5.128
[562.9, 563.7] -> 5.51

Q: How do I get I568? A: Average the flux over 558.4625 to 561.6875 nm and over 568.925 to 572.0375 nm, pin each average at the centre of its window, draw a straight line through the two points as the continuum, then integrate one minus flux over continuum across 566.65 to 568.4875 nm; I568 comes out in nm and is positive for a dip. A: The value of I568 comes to -0.13 nm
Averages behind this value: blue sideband 5.48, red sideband 5.55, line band 5.92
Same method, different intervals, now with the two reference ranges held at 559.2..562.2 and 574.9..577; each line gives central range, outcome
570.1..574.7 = 0.05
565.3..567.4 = -0.01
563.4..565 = 0.03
